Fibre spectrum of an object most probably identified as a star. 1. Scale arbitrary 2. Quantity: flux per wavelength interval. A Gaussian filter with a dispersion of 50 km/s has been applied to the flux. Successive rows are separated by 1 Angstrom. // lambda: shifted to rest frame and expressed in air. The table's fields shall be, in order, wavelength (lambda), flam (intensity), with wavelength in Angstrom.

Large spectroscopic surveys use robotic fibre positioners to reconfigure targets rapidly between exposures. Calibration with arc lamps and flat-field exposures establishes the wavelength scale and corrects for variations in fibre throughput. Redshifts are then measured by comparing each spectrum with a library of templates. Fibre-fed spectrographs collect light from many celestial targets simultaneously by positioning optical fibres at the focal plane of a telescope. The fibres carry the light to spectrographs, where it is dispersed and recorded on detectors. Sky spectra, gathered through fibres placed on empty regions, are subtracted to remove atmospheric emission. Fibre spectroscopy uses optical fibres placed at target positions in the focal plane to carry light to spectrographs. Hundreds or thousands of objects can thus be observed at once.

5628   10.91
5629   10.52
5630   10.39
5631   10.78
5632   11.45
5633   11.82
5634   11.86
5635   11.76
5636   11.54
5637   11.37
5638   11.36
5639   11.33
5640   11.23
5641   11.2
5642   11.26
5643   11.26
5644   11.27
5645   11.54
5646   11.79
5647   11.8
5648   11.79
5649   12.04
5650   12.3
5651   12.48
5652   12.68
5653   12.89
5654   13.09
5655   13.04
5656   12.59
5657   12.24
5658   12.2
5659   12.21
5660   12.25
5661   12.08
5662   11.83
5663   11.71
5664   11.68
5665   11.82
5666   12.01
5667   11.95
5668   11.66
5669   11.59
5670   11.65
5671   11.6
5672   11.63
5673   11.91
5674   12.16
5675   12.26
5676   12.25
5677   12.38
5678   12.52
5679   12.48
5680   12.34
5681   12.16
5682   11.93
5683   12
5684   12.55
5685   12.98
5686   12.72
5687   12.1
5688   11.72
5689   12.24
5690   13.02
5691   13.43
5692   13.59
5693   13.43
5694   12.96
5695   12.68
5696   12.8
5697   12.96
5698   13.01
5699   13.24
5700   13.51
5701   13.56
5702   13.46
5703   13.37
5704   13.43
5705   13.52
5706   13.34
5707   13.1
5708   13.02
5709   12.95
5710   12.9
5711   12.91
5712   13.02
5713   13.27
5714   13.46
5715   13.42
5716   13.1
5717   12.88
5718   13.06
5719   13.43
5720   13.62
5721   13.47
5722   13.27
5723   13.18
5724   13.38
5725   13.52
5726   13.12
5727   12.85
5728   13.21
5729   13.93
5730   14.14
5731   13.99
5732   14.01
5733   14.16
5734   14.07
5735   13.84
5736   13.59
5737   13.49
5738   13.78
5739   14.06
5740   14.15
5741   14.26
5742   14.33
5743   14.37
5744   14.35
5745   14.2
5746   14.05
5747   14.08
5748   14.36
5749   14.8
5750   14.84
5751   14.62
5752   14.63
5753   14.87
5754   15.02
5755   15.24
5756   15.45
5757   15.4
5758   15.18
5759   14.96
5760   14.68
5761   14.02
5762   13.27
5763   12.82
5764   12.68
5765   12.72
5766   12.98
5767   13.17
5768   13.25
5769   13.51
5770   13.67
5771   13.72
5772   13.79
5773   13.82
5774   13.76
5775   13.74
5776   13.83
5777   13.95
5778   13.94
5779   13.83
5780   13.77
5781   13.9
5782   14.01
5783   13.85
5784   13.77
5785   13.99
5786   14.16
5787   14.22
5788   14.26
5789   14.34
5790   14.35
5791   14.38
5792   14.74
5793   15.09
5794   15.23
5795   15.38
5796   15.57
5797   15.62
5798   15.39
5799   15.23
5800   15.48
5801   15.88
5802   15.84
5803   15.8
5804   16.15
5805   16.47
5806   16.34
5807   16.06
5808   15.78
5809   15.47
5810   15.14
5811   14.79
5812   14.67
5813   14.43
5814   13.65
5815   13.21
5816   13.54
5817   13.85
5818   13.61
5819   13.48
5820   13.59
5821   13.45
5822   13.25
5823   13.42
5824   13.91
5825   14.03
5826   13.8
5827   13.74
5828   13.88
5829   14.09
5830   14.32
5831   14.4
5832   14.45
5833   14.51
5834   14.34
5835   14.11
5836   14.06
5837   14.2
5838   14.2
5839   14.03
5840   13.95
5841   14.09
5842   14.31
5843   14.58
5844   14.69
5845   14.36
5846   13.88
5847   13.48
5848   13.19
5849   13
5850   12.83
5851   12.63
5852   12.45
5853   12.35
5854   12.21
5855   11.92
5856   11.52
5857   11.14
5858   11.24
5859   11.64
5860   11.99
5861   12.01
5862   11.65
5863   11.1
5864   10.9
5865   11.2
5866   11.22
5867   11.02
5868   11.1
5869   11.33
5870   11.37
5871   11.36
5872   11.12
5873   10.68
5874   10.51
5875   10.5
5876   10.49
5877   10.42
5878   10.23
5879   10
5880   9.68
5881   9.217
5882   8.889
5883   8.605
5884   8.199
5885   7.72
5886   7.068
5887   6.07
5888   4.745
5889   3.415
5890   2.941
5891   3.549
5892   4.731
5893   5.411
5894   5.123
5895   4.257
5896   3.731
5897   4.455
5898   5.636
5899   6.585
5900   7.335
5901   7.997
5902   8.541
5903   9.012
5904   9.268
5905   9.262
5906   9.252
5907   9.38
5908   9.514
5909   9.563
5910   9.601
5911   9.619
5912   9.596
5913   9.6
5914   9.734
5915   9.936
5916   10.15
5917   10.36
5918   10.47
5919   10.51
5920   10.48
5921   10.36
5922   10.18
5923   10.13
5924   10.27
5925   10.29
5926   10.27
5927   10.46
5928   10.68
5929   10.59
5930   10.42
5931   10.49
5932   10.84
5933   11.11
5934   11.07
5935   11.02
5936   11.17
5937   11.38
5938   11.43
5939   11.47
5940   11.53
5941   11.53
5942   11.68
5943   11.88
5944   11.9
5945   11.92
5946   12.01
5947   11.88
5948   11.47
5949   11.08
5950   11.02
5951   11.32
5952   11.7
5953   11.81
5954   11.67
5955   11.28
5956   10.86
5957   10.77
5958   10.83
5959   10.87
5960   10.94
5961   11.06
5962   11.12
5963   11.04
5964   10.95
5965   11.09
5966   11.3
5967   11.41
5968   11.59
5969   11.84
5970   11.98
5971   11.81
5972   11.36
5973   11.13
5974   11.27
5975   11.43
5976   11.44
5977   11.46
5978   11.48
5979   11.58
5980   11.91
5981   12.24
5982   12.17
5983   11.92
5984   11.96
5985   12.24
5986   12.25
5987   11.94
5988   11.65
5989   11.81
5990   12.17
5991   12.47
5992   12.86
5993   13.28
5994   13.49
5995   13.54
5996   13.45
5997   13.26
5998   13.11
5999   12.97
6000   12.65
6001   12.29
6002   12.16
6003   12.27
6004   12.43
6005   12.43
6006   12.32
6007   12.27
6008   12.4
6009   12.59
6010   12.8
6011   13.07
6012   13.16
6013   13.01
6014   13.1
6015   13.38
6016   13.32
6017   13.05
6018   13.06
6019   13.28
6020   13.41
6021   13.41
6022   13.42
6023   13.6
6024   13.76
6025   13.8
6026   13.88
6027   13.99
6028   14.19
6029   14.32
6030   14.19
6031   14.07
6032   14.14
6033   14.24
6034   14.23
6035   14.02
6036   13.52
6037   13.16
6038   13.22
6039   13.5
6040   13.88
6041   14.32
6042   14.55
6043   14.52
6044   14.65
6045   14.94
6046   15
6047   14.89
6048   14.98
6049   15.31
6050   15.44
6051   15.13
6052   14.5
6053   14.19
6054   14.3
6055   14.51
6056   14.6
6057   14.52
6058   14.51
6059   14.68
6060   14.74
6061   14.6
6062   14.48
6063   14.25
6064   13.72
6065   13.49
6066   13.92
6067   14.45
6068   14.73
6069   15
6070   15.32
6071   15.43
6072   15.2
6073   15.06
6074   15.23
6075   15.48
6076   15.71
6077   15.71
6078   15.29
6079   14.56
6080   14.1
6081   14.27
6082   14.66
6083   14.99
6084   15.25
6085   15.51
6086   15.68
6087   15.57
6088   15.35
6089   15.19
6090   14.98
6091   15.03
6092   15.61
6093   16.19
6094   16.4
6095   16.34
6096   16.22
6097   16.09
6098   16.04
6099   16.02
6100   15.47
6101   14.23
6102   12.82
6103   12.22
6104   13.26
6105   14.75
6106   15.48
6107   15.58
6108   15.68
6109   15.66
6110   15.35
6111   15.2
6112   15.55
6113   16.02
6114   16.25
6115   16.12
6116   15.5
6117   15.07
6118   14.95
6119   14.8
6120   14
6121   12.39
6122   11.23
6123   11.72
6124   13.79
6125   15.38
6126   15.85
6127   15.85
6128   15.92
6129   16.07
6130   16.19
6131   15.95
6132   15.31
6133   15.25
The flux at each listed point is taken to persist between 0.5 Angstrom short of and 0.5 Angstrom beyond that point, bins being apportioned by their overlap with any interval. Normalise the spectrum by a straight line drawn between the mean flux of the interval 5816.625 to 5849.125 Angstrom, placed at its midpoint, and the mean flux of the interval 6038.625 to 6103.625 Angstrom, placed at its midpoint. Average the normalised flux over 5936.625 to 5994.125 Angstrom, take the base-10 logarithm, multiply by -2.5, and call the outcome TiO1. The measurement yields 0.238 mag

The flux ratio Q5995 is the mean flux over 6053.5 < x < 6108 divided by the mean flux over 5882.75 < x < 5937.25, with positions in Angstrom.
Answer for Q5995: 1.74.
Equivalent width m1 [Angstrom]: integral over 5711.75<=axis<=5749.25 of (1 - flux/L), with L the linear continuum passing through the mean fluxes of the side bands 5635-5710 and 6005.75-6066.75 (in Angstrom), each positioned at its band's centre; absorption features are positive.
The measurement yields -3.3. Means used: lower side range 12.3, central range 13.7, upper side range 13.9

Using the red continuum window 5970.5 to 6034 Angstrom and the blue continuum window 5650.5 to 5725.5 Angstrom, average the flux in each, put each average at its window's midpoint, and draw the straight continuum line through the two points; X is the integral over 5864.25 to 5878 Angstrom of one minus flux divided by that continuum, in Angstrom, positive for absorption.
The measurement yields 2.0 Angstrom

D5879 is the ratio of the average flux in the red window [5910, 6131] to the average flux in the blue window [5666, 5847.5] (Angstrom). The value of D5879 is 0.96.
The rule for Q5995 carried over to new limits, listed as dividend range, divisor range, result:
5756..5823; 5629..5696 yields 1.19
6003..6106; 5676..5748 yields 1.08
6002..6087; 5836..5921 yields 1.41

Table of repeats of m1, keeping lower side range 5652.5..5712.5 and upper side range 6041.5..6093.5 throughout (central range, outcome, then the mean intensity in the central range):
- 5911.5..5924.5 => 3.6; 10.1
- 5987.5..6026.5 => 4.3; 12.9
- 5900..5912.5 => 4.3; 9.14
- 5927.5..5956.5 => 5.8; 11.3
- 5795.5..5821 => -3.2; 15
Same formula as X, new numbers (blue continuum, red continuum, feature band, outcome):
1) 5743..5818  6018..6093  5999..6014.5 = 2.0 Angstrom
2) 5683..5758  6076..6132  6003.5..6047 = 3.5 Angstrom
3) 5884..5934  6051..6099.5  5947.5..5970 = -1.9 Angstrom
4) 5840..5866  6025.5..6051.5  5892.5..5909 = 7.3 Angstrom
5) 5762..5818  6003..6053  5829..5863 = 2.4 Angstrom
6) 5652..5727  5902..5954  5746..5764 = -3.6 Angstrom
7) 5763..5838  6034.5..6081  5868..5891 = 9.0 Angstrom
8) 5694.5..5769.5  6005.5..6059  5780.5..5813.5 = -3.1 Angstrom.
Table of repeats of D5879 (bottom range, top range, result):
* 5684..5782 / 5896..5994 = 0.79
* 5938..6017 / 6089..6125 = 1.25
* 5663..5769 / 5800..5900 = 0.88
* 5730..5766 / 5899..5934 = 0.69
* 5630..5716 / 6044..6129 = 1.21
